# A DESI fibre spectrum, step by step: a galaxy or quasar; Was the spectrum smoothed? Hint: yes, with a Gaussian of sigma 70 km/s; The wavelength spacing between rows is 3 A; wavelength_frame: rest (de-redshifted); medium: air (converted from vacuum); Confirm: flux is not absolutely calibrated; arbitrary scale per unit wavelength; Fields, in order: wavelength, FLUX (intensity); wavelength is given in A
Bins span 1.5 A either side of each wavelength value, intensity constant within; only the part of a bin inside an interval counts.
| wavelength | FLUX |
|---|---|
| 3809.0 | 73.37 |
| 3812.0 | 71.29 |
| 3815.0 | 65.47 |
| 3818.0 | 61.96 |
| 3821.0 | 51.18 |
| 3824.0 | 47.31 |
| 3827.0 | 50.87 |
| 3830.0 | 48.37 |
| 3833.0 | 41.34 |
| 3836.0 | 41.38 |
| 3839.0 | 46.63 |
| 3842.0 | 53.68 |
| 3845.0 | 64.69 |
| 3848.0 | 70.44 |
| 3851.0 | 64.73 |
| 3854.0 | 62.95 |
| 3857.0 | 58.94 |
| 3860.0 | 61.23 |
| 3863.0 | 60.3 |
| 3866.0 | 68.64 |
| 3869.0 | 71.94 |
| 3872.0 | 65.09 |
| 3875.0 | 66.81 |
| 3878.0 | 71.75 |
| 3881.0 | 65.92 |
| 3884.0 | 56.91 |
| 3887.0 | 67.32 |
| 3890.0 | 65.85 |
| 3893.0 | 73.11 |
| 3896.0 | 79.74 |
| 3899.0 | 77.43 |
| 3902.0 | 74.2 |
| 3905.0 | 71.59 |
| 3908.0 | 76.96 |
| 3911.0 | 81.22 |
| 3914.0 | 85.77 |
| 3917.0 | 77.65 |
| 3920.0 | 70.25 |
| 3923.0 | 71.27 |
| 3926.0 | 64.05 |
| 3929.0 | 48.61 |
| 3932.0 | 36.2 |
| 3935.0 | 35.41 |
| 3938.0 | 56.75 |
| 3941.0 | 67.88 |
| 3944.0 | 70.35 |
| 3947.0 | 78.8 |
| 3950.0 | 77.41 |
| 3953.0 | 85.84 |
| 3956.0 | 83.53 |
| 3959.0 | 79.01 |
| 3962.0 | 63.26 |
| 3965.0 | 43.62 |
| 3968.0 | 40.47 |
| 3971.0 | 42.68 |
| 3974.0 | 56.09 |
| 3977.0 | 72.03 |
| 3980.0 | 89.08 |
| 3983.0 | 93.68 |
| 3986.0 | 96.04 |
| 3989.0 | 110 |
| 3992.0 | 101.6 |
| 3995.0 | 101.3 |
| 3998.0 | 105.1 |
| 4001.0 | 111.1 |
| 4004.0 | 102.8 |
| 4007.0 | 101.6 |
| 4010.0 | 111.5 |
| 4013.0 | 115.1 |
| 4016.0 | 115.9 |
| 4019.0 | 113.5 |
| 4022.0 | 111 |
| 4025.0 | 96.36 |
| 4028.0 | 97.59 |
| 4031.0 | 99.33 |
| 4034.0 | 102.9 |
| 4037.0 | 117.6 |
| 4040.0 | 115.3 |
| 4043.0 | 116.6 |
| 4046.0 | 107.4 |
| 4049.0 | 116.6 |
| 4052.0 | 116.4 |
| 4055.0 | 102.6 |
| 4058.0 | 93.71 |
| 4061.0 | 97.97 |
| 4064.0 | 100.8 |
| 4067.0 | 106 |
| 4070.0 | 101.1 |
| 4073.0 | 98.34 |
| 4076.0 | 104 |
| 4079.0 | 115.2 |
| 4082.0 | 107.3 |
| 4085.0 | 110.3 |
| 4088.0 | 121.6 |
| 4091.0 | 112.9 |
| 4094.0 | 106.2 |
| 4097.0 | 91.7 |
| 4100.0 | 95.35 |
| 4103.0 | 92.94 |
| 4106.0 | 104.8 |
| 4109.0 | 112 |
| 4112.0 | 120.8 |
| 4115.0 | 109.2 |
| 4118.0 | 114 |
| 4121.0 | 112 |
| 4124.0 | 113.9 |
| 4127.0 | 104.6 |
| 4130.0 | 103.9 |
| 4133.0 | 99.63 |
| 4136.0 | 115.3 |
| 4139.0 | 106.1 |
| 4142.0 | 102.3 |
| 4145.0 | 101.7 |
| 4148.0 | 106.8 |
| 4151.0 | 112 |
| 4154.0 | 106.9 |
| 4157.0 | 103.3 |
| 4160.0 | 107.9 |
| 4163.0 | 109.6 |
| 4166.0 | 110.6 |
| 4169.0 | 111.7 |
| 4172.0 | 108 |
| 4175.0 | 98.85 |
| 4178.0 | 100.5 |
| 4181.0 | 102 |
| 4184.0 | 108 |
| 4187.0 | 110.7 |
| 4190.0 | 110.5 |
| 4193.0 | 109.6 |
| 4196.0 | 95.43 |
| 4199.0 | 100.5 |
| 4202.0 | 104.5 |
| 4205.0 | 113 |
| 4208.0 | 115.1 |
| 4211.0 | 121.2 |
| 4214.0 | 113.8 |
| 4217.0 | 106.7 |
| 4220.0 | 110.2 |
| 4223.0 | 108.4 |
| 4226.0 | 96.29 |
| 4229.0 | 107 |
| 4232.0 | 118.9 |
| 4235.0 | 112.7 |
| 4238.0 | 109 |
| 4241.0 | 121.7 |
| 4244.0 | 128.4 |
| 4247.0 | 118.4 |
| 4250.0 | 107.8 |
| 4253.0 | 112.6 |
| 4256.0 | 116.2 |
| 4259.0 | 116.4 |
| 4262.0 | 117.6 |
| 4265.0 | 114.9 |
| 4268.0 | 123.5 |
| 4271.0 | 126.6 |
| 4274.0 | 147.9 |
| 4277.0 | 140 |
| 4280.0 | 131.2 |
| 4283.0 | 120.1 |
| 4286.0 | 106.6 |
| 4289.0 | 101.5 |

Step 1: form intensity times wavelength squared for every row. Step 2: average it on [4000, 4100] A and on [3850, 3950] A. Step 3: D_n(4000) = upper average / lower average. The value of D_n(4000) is 1.7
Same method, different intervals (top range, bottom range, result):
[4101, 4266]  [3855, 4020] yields 1.62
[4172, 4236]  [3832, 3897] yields 2.03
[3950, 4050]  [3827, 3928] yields 1.52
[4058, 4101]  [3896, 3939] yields 1.70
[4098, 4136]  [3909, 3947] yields 1.82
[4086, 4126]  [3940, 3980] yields 1.74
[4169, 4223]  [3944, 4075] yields 1.24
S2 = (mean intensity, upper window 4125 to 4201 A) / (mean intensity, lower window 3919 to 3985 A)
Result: 1.6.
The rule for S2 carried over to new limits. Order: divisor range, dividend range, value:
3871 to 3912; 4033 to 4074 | 1.51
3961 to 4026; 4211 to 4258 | 1.24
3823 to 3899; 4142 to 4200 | 1.72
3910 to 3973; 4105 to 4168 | 1.68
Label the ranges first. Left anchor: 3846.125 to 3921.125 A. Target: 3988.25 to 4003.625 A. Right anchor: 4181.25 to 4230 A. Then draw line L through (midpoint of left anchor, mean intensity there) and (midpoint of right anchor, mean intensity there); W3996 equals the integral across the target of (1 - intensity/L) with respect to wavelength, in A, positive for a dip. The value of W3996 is -4.11 A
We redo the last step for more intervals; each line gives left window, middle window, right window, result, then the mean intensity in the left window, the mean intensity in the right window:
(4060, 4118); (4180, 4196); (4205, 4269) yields 0.6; 106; 114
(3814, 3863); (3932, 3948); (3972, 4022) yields 4.8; 55.7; 99.5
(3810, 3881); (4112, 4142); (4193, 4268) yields -3.4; 59.7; 112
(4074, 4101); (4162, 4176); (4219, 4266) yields 0.3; 107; 114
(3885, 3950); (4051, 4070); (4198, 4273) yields -2.9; 68.2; 114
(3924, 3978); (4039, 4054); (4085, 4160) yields -4.7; 61.2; 107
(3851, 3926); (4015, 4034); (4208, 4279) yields -3.7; 69.9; 117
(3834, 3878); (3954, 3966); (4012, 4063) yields 2.6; 61.4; 108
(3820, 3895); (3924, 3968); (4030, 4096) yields 9.7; 60.1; 108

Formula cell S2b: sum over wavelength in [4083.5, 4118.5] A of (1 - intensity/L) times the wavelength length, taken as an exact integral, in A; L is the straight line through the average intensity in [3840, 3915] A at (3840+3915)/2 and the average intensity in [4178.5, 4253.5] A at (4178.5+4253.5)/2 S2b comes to -4.1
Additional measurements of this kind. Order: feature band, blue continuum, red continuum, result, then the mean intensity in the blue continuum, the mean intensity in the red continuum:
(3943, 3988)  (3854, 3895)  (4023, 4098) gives 7.2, 65.7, 106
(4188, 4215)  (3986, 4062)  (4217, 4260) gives 0.6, 107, 113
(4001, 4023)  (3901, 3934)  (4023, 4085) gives -3.7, 68.3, 106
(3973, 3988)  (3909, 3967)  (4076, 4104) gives -1.0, 67.1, 106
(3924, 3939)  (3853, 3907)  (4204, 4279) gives 5.2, 67.9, 117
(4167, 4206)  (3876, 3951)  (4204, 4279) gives 1.2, 68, 117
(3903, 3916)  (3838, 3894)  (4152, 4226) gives -1.6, 64.1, 108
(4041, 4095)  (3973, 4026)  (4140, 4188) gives -2.4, 101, 106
